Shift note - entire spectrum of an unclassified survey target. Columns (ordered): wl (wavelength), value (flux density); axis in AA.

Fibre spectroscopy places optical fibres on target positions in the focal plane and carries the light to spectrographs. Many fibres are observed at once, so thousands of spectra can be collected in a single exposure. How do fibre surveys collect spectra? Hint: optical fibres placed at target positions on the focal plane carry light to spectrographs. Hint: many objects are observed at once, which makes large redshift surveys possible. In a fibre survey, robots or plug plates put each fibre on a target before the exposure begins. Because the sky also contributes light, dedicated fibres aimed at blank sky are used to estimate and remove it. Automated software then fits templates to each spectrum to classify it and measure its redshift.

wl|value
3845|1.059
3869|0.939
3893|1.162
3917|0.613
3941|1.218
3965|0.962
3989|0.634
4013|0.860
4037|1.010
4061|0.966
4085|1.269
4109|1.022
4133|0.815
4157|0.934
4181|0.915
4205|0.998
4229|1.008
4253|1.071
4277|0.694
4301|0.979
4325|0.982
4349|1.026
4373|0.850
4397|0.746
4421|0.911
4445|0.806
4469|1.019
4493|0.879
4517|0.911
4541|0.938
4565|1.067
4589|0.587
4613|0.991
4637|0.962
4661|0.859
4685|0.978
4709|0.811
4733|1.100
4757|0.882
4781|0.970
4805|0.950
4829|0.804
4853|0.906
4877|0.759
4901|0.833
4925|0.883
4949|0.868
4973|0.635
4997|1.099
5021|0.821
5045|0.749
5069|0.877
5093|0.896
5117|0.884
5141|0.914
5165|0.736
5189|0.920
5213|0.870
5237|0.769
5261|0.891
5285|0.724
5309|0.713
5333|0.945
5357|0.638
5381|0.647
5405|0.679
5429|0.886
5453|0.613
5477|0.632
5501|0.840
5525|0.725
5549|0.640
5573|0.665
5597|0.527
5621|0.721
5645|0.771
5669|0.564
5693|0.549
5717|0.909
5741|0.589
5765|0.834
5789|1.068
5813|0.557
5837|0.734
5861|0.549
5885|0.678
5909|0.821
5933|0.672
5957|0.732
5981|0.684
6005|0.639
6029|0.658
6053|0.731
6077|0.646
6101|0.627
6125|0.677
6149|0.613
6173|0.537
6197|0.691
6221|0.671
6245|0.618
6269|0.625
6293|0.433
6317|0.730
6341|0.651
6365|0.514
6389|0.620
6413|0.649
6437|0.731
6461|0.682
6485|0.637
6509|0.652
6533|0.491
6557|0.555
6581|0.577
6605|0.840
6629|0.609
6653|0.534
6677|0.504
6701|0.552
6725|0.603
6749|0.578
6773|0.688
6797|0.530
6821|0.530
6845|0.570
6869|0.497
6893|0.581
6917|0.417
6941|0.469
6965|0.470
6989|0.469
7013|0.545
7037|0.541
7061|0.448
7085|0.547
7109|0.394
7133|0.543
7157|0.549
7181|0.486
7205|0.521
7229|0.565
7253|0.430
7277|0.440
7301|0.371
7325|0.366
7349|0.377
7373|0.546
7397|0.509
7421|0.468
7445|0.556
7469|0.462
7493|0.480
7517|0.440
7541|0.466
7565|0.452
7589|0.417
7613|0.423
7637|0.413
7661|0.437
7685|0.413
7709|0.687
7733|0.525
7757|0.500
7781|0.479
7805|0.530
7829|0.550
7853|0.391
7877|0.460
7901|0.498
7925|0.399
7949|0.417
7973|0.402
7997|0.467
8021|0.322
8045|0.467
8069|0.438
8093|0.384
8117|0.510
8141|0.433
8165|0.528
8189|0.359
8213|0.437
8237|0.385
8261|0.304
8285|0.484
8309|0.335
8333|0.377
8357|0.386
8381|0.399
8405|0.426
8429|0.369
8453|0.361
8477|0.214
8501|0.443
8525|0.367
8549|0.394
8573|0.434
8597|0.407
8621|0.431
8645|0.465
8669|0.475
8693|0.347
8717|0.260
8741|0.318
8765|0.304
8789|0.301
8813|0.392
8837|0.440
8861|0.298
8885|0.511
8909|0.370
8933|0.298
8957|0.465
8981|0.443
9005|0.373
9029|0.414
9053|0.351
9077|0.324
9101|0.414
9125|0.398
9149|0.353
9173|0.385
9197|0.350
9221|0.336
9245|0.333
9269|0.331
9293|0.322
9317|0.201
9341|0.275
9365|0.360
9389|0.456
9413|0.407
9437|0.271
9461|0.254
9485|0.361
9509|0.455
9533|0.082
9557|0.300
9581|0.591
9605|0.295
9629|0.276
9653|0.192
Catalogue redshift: 0.005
